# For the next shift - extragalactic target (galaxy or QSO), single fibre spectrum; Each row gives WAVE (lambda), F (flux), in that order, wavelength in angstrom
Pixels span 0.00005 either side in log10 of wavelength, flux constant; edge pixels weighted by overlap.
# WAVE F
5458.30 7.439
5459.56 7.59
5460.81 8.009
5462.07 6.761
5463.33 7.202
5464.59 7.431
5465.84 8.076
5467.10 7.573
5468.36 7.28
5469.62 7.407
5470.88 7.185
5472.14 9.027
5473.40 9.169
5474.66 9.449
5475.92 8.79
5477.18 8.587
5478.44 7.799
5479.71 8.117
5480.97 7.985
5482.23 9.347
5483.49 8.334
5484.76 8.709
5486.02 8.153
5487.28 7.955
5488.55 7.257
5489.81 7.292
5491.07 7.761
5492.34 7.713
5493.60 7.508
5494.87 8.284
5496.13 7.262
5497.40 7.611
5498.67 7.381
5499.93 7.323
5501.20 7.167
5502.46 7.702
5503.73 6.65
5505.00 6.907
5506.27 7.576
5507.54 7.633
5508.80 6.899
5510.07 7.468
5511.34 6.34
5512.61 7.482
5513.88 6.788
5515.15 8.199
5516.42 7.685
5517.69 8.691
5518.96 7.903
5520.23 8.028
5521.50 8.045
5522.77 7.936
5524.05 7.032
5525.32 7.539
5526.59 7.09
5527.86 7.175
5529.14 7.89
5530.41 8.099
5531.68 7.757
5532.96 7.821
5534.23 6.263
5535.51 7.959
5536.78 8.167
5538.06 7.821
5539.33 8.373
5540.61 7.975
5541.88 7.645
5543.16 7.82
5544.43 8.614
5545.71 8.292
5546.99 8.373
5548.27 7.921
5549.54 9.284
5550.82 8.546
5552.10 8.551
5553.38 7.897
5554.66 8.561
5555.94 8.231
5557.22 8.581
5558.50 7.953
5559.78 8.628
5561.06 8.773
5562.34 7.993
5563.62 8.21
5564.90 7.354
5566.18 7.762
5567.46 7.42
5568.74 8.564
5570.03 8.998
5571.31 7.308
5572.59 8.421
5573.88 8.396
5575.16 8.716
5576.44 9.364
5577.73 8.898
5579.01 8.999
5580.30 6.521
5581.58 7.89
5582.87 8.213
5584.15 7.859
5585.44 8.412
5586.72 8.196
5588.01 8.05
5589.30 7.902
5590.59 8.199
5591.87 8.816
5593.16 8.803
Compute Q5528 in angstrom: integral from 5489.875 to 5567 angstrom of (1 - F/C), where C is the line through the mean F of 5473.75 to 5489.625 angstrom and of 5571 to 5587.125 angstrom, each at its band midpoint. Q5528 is 4.8 angstrom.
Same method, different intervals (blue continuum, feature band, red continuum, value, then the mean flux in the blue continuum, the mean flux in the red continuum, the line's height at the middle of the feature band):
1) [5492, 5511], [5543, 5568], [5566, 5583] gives -0.68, 7.39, 8.26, 8.03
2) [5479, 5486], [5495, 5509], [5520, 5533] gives 1.33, 8.45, 7.65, 8.1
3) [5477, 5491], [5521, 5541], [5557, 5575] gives 1.15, 8.11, 8.18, 8.15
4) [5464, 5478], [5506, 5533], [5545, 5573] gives 2.08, 8.18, 8.25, 8.22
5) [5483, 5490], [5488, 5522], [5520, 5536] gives 1.28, 7.98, 7.57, 7.8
